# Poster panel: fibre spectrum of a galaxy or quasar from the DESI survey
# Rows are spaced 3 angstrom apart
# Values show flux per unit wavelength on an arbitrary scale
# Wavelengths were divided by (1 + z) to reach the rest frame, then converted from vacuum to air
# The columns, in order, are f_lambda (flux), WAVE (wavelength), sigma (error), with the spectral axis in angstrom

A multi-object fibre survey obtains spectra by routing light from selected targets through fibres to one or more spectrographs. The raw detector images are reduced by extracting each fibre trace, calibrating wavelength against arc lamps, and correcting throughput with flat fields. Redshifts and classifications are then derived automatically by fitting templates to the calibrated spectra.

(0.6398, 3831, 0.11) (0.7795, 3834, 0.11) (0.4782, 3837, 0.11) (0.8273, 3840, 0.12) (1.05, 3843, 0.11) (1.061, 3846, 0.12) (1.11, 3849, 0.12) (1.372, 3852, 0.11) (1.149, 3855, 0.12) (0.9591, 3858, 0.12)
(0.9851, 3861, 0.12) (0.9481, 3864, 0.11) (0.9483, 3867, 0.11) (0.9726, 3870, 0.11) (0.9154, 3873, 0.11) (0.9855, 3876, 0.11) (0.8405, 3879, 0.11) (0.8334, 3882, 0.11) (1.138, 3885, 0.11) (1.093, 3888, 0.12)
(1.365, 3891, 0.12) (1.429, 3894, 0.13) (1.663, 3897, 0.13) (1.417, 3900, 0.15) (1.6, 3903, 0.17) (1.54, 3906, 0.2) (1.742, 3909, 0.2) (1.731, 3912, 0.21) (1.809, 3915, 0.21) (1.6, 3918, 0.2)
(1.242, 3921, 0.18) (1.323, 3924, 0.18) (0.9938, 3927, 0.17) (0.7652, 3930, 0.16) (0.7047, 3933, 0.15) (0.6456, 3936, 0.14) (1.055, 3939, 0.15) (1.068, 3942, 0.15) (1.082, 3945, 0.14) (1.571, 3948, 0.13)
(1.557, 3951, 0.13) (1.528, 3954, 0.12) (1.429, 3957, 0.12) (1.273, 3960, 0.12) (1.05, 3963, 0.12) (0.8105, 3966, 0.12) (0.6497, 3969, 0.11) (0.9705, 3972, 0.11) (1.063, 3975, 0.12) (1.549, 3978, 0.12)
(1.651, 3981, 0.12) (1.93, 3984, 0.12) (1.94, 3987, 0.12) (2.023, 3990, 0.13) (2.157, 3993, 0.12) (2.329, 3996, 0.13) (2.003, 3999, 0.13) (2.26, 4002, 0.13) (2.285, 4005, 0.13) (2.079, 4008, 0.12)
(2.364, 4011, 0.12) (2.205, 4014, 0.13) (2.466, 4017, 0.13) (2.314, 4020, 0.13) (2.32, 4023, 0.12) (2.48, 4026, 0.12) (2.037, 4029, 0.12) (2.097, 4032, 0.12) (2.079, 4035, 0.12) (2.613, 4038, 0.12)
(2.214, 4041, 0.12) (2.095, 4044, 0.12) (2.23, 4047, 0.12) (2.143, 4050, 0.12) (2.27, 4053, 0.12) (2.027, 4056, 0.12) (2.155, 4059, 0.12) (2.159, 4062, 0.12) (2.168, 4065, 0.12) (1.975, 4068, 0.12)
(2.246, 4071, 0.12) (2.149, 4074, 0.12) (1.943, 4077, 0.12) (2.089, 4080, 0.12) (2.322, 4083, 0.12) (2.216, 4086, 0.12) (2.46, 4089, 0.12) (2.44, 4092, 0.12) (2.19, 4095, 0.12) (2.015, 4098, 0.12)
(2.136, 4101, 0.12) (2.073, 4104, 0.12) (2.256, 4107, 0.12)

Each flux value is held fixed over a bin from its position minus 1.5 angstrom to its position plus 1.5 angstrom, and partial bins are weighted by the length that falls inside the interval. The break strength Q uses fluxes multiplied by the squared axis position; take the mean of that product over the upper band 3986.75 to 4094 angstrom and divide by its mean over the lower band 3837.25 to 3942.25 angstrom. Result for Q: 2.05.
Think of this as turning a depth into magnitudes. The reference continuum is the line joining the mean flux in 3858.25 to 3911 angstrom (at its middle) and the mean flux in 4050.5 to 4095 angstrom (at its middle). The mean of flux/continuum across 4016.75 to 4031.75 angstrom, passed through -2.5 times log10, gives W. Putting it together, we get -0.187 mag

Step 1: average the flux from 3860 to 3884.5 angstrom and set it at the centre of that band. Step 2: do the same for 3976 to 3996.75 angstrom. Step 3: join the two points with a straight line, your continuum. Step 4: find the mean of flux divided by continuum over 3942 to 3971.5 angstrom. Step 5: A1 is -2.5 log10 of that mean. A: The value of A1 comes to 0.338 mag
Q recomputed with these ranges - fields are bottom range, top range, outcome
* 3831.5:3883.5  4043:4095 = 2.56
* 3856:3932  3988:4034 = 1.92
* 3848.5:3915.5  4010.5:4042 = 1.99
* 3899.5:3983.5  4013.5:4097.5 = 1.85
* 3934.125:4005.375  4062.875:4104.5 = 1.55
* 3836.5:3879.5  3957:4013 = 1.82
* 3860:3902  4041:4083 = 2.09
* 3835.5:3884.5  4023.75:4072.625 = 2.49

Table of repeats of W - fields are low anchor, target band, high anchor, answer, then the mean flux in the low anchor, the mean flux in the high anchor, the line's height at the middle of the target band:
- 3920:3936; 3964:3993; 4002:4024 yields 0.241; 0.965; 2.29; 1.75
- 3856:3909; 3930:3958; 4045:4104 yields 0.285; 1.17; 2.17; 1.49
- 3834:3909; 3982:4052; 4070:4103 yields -0.190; 1.12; 2.2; 1.85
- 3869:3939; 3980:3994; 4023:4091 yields -0.110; 1.23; 2.19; 1.75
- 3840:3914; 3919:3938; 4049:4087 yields 0.438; 1.2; 2.14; 1.45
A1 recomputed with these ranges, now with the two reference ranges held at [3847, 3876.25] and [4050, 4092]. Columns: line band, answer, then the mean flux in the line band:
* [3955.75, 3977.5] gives 0.46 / 1.05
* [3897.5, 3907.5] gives -0.21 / 1.53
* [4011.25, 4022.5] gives -0.23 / 2.33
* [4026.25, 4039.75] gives -0.14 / 2.23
